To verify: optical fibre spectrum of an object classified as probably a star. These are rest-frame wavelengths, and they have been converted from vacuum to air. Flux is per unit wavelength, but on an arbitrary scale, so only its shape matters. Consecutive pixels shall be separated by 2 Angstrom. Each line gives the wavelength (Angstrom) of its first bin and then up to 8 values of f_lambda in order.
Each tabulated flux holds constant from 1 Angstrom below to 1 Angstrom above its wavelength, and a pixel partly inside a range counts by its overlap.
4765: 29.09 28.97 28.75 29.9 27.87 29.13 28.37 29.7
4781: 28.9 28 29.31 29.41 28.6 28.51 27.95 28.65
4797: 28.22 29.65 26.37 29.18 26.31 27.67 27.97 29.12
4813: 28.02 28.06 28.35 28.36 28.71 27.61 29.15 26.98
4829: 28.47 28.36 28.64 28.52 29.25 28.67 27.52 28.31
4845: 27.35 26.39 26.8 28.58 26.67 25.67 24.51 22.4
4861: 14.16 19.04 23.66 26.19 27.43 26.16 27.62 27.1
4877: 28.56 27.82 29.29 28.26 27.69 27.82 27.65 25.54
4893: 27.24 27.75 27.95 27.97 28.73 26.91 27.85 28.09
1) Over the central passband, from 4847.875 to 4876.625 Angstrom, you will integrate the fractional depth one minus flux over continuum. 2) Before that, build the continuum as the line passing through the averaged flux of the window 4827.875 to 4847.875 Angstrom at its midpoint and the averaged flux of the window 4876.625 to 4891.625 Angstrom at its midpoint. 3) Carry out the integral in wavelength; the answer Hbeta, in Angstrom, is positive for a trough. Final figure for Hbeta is 3.28 Angstrom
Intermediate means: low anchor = 28.2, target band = 24.8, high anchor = 27.9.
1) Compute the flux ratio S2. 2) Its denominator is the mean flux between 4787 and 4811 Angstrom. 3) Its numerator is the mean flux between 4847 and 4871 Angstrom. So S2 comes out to 0.86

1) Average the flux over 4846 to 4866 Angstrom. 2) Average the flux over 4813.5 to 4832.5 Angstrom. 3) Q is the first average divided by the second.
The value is 0.84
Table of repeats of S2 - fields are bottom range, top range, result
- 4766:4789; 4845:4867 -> 0.83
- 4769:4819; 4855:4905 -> 0.92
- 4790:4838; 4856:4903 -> 0.92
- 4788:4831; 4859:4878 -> 0.86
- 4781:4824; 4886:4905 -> 0.97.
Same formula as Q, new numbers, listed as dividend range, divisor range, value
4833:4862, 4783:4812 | 0.92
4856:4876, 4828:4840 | 0.83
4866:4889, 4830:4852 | 0.99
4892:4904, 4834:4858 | 1.01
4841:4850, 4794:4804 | 0.96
